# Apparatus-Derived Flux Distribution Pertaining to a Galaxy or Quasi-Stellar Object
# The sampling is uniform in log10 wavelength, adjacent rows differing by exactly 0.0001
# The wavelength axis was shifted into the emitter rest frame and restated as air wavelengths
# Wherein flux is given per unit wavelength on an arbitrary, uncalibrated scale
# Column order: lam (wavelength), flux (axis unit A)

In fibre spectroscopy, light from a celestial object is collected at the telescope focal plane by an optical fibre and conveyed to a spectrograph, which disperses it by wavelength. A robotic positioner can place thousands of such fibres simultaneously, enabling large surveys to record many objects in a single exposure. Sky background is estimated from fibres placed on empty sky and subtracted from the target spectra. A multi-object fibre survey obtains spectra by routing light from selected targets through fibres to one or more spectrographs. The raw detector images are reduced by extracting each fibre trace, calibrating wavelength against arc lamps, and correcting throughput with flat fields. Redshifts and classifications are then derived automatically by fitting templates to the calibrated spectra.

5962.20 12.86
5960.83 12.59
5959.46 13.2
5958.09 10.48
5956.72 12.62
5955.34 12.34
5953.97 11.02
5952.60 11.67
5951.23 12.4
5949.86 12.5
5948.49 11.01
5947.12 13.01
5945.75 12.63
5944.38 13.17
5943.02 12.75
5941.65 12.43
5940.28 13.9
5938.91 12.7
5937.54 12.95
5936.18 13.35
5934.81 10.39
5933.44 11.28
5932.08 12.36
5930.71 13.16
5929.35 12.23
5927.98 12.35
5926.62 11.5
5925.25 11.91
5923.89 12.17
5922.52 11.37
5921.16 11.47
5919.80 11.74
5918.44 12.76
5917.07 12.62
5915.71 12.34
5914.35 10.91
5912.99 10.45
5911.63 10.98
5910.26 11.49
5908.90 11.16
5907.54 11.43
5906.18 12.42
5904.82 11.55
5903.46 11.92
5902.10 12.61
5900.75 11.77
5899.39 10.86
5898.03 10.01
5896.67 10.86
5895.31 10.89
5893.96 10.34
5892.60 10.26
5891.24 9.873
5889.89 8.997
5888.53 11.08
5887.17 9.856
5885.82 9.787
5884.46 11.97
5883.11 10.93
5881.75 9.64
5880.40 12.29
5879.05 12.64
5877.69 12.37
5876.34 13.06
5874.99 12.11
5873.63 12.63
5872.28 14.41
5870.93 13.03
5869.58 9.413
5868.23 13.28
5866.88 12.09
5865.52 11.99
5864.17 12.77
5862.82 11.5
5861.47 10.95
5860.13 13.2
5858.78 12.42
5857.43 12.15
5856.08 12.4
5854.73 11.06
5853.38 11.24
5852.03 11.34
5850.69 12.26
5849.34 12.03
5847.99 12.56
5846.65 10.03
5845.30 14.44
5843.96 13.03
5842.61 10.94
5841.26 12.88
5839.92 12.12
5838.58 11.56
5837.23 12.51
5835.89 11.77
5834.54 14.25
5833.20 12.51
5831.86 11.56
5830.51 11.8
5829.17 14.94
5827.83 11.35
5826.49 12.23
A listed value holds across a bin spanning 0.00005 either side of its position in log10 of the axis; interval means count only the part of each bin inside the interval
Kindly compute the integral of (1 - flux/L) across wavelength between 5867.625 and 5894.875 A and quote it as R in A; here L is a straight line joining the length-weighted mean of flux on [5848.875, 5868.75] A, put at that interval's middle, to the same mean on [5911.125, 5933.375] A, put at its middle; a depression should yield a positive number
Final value 1.36 A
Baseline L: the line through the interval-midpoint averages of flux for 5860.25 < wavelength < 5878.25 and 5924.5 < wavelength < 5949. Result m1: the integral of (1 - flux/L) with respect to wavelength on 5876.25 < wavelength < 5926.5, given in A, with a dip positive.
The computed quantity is 4.3 A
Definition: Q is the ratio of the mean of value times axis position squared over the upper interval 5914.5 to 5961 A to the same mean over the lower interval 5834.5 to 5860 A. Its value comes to 1.0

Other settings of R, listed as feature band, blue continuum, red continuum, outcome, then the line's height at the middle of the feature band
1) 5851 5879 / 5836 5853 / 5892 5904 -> -1.1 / 11.7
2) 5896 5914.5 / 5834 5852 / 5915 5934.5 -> 1.2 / 12.1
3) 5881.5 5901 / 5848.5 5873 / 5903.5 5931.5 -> 2.4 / 11.9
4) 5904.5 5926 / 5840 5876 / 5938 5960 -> 1.1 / 12.3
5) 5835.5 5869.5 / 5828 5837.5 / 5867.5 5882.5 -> 1.2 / 12.5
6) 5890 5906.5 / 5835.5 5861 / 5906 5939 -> 1.3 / 12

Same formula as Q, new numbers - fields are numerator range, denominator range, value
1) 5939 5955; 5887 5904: 1.18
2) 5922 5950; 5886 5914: 1.14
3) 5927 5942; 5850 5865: 1.07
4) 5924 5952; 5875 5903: 1.14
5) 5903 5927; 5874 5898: 1.07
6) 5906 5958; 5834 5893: 1.04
